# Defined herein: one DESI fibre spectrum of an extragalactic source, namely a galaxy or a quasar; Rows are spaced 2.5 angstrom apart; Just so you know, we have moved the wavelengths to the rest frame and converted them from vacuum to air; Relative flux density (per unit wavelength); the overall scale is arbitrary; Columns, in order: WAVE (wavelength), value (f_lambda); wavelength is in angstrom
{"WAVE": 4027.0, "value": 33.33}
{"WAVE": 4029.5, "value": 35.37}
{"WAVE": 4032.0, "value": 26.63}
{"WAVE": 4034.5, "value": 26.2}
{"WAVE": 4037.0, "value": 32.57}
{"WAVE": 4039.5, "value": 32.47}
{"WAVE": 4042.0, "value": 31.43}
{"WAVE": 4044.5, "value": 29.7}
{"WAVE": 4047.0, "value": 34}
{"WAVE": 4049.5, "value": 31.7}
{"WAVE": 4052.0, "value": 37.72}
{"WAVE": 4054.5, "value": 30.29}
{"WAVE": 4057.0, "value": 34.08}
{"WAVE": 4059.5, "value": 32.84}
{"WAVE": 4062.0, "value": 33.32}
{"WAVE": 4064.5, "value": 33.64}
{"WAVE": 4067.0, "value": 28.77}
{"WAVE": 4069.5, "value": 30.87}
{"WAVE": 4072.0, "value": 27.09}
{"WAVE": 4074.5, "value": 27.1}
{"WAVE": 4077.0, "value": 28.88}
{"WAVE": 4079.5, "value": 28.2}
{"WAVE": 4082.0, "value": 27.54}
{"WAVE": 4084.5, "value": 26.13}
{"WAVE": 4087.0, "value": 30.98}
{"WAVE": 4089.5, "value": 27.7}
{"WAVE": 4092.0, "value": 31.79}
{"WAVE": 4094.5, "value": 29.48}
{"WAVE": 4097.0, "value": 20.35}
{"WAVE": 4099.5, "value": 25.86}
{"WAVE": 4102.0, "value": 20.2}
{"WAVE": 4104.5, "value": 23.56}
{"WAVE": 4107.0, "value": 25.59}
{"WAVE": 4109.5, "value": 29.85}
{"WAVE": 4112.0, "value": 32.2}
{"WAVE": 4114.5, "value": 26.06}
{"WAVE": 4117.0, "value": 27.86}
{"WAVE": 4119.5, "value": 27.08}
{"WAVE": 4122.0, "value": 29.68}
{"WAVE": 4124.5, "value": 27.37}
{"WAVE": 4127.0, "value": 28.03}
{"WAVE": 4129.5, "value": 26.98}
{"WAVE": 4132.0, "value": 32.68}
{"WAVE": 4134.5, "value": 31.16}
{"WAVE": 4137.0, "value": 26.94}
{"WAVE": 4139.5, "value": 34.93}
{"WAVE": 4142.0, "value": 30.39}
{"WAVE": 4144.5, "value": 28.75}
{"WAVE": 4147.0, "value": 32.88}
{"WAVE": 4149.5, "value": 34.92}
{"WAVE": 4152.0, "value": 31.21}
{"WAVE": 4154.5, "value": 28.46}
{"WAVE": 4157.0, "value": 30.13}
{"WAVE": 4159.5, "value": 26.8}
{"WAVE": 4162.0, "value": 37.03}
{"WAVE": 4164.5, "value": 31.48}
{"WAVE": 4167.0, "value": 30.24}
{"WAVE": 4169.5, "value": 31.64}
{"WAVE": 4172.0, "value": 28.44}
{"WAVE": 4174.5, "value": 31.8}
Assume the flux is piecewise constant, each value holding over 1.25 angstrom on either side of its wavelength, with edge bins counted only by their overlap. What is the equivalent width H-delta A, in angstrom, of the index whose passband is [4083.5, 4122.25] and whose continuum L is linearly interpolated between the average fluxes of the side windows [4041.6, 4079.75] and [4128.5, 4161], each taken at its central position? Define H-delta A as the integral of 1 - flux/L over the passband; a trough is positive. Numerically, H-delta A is 4.81 angstrom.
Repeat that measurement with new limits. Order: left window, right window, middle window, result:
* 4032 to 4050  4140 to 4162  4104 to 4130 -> 2.6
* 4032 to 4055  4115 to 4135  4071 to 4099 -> 2.2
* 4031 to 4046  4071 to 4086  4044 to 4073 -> -3.4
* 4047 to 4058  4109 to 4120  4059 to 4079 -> 1.3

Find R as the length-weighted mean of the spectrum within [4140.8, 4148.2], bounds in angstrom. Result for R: 30.7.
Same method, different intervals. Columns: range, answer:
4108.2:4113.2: 31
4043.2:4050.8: 31.8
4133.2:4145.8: 30.5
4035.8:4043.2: 32.2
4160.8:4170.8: 32.6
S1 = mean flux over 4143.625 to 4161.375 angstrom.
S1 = 30.7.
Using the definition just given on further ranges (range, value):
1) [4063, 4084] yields 29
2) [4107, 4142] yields 29.2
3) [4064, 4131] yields 27.7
